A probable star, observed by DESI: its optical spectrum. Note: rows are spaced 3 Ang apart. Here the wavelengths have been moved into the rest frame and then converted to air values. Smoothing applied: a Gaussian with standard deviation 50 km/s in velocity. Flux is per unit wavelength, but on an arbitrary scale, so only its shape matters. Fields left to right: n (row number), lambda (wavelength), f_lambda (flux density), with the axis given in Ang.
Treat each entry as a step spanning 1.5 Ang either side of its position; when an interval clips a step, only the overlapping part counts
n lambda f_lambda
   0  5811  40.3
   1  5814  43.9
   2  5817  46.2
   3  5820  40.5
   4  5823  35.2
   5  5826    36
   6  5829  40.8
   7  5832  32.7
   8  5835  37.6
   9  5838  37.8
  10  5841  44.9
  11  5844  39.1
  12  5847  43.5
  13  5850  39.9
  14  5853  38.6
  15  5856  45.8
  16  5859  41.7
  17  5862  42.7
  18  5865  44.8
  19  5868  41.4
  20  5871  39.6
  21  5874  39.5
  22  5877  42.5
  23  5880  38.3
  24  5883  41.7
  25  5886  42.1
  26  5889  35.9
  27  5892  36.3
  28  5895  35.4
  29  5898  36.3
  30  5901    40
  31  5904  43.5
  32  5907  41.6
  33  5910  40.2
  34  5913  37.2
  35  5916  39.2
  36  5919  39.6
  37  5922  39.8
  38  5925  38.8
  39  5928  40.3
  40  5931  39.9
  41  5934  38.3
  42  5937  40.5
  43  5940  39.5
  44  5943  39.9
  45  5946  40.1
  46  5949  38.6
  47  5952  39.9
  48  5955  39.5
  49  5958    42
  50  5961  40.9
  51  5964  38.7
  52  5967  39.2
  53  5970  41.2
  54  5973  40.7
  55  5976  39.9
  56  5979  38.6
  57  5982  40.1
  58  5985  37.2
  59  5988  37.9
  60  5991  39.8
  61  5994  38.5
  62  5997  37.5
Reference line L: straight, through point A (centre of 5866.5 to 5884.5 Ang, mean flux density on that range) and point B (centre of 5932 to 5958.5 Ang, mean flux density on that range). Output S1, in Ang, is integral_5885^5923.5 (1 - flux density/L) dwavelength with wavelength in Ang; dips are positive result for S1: 1.2 Ang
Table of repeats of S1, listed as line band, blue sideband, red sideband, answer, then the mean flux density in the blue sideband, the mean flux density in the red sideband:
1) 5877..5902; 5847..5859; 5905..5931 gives 1.3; 41.7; 39.7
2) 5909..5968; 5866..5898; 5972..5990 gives -0.7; 39.2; 39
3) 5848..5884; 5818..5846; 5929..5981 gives -2.3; 38.5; 39.9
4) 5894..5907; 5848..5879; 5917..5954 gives 0.4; 41.6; 39.6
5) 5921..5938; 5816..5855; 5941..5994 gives 0.0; 39.4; 39.6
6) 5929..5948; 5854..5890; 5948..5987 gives 0.3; 41.4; 39.7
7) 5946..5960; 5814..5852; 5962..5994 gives -0.2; 39.7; 39.3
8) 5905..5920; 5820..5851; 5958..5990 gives -0.2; 38.8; 39.6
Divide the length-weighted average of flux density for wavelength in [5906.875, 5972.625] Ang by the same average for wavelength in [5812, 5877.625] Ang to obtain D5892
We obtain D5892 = 1.0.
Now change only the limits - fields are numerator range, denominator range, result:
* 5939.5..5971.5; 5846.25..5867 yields 0.94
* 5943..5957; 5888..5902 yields 1.08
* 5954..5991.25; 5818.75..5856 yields 1.01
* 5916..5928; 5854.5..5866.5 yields 0.90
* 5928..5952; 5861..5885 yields 0.96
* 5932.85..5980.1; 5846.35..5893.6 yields 0.98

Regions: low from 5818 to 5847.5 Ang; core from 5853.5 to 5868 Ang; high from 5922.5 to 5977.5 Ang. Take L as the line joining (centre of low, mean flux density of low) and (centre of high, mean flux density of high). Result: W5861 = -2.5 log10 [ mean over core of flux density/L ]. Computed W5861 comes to -0.11 mag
